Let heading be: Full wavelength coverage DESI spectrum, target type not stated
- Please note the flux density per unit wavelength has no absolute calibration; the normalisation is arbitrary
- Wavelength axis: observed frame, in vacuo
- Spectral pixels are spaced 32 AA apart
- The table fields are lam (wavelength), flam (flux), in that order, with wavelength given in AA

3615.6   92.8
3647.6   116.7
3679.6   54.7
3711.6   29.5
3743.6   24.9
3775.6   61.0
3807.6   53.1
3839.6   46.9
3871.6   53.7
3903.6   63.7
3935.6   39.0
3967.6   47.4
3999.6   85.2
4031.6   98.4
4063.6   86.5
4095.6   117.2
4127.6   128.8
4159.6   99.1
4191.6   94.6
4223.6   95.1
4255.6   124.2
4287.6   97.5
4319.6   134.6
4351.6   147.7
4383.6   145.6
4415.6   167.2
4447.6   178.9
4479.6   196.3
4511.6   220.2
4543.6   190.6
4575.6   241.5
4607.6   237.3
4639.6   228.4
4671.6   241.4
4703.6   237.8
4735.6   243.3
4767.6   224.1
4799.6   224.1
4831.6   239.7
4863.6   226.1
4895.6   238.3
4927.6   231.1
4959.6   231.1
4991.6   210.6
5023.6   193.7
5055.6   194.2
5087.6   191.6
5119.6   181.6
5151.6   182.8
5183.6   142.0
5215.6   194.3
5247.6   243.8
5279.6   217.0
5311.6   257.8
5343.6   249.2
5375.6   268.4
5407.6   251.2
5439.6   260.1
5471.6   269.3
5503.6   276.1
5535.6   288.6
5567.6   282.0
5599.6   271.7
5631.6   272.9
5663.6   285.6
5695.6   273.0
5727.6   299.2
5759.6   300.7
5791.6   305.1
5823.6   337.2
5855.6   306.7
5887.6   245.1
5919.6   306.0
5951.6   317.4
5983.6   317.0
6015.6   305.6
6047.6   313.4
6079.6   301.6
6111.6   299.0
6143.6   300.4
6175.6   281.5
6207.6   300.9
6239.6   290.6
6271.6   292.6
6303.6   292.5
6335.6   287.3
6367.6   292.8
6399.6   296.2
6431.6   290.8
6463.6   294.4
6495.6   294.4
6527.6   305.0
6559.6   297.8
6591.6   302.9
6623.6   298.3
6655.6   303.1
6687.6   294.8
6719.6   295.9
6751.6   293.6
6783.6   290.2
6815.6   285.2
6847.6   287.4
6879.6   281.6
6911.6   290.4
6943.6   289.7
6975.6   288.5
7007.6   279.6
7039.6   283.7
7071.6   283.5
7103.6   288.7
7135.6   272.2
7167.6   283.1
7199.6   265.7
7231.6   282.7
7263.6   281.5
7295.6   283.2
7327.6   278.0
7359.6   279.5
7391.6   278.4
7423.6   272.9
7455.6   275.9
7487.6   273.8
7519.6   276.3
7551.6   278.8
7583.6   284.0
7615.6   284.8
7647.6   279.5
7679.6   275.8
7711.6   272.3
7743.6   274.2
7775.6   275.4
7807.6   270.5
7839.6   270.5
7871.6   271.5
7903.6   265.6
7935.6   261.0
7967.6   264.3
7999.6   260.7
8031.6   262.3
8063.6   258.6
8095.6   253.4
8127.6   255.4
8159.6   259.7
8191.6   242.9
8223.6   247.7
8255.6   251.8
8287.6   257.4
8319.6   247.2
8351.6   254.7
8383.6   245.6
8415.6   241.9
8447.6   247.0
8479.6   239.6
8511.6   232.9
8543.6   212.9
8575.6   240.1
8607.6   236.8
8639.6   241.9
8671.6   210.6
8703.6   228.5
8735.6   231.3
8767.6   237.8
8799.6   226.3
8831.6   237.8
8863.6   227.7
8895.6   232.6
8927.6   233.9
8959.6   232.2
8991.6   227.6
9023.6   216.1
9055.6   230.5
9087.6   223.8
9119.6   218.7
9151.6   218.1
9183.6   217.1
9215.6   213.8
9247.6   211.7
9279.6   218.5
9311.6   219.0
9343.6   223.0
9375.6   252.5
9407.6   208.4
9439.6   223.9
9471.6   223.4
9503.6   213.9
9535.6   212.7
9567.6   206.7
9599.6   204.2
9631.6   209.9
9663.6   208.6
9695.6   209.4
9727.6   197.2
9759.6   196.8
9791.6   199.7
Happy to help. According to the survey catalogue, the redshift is 0.000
